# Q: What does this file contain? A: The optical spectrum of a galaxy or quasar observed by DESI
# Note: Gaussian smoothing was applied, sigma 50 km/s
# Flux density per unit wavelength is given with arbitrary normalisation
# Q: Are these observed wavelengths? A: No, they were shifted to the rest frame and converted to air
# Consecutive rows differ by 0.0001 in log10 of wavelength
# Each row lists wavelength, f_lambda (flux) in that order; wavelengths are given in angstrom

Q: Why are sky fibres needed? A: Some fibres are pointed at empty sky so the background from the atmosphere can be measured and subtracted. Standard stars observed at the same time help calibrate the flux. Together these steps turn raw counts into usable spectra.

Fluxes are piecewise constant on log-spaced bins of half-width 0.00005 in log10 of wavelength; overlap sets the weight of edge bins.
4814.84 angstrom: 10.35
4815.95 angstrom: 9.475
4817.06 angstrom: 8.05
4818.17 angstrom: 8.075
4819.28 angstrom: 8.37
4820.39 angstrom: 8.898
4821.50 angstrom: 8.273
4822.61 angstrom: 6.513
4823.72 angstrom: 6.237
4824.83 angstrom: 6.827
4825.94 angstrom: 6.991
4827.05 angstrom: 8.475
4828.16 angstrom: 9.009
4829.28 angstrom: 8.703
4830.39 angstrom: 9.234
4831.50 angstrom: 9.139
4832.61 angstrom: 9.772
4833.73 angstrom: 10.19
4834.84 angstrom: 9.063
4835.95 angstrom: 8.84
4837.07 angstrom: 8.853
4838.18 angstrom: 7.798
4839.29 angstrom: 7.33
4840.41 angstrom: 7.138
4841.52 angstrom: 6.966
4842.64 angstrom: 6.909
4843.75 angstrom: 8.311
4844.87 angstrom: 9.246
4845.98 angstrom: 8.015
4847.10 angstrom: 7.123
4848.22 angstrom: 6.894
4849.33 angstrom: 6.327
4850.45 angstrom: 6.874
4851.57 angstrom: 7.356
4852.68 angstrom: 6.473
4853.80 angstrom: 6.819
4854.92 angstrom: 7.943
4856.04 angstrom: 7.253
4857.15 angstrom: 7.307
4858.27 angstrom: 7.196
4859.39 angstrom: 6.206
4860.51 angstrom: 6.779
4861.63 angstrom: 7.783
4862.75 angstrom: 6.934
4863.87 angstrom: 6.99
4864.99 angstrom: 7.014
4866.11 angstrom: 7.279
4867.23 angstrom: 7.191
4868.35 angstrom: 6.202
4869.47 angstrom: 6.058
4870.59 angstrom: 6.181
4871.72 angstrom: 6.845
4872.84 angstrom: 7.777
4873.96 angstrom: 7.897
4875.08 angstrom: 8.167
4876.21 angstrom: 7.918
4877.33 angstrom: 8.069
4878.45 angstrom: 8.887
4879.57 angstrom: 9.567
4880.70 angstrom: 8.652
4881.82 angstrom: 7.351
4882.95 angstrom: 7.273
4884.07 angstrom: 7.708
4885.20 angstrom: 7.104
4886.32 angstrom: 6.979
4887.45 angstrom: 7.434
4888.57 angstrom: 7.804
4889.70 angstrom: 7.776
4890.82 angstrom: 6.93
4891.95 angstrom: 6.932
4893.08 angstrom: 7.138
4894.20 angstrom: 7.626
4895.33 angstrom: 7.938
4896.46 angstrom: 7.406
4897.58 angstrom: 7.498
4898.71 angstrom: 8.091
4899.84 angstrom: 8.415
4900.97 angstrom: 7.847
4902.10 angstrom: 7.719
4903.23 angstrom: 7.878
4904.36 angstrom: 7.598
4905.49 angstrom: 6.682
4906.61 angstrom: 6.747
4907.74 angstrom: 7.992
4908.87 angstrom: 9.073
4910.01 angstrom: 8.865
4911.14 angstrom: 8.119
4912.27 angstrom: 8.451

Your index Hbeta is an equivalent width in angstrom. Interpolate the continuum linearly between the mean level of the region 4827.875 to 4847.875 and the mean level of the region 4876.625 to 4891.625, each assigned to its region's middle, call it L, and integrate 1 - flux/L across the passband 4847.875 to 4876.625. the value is 3.6 angstrom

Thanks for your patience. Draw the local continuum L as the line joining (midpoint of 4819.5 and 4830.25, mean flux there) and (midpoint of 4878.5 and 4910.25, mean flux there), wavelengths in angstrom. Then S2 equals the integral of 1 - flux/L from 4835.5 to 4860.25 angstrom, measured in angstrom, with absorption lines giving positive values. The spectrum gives 1.27 angstrom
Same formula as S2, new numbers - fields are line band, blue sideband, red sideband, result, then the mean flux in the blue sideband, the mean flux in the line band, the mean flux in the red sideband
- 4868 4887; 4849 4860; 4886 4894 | -1.0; 6.99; 7.58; 7.31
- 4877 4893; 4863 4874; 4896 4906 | -1.0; 6.9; 7.72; 7.69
